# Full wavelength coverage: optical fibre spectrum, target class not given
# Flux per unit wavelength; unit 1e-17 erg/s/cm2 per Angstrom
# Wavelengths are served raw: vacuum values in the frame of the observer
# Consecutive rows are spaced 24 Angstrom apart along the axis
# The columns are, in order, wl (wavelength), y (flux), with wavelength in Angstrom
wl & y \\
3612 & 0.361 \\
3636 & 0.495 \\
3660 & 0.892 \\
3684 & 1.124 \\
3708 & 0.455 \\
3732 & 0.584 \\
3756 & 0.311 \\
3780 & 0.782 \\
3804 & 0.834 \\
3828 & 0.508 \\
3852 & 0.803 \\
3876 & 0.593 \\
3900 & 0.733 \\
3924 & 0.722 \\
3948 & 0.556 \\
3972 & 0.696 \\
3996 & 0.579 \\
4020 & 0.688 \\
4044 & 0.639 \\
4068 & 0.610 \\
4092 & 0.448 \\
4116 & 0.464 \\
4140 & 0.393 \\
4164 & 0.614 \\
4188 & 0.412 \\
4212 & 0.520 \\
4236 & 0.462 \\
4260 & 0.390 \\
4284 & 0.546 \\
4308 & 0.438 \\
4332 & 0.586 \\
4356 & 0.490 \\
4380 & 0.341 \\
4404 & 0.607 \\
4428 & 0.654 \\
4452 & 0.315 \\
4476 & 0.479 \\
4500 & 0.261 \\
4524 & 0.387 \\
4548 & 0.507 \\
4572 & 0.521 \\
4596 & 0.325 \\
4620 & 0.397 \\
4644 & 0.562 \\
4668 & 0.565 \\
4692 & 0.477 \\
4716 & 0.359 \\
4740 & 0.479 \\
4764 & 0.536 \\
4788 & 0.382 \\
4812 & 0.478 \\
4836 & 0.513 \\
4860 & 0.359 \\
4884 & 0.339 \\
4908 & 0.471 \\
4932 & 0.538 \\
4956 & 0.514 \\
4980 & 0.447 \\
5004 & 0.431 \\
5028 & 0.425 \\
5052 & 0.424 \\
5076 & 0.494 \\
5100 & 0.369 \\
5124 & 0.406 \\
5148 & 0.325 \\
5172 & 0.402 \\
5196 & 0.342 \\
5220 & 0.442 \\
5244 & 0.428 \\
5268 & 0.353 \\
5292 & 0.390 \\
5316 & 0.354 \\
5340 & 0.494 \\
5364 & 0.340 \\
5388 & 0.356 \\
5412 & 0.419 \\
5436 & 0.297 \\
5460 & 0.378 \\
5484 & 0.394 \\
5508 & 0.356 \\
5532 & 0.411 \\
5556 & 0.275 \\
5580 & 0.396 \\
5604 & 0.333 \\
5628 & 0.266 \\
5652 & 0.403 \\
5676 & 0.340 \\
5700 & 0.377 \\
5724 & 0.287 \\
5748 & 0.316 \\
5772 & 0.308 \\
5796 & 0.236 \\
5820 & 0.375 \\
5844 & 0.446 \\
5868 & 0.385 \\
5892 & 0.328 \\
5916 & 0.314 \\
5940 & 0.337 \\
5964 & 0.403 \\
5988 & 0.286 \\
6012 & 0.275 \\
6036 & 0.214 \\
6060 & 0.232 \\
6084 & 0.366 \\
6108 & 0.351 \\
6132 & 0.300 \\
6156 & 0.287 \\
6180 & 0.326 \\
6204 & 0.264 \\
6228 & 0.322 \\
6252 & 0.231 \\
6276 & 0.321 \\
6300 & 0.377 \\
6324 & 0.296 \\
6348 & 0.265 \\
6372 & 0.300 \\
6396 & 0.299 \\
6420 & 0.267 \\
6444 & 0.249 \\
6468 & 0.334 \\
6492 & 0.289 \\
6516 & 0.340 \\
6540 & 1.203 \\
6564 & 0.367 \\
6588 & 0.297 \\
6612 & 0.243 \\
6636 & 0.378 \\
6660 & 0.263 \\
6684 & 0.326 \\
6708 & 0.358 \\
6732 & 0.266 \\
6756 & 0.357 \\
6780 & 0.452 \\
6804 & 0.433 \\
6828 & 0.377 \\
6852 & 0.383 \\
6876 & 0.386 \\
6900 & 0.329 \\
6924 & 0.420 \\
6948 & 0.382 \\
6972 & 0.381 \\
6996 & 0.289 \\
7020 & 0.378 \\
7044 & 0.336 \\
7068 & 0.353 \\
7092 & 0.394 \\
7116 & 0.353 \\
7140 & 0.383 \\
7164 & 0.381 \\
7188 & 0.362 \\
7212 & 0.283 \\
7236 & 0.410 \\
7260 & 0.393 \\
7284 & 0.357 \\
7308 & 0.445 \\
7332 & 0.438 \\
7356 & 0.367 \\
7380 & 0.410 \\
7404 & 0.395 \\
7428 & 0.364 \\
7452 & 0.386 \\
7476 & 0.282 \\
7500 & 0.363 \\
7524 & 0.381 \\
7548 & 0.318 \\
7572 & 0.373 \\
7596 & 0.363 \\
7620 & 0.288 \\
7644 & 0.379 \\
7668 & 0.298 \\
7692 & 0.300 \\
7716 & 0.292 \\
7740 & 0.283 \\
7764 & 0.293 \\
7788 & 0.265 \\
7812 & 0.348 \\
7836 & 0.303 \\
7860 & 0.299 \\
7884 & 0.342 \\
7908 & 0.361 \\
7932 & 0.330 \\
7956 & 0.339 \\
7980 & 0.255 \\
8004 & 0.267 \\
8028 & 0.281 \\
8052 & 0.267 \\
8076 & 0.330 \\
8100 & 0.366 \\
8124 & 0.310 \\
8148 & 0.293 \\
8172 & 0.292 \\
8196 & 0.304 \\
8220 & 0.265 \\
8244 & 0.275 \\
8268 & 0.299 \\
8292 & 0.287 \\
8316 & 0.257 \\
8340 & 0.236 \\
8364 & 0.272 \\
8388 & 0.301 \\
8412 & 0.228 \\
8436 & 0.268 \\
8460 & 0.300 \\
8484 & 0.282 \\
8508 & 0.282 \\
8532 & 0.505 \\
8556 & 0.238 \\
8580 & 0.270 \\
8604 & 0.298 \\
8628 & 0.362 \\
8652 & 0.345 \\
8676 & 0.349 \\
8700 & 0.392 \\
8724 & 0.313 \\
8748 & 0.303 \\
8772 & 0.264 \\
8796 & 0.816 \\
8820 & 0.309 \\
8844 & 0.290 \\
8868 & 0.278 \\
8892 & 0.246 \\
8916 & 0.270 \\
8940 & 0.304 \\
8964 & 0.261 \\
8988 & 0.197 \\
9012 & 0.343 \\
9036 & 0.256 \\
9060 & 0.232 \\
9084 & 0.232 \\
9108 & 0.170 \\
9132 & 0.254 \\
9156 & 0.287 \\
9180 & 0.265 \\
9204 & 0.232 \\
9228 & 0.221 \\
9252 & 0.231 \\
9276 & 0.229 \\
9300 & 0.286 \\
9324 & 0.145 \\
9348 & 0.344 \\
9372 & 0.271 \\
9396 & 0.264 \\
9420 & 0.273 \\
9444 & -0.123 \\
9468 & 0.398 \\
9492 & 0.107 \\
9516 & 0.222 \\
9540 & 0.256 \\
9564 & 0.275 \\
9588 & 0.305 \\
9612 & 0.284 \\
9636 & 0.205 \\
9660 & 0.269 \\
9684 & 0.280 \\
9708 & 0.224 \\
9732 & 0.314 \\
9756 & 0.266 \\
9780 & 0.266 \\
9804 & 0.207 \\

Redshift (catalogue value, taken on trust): 0.756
